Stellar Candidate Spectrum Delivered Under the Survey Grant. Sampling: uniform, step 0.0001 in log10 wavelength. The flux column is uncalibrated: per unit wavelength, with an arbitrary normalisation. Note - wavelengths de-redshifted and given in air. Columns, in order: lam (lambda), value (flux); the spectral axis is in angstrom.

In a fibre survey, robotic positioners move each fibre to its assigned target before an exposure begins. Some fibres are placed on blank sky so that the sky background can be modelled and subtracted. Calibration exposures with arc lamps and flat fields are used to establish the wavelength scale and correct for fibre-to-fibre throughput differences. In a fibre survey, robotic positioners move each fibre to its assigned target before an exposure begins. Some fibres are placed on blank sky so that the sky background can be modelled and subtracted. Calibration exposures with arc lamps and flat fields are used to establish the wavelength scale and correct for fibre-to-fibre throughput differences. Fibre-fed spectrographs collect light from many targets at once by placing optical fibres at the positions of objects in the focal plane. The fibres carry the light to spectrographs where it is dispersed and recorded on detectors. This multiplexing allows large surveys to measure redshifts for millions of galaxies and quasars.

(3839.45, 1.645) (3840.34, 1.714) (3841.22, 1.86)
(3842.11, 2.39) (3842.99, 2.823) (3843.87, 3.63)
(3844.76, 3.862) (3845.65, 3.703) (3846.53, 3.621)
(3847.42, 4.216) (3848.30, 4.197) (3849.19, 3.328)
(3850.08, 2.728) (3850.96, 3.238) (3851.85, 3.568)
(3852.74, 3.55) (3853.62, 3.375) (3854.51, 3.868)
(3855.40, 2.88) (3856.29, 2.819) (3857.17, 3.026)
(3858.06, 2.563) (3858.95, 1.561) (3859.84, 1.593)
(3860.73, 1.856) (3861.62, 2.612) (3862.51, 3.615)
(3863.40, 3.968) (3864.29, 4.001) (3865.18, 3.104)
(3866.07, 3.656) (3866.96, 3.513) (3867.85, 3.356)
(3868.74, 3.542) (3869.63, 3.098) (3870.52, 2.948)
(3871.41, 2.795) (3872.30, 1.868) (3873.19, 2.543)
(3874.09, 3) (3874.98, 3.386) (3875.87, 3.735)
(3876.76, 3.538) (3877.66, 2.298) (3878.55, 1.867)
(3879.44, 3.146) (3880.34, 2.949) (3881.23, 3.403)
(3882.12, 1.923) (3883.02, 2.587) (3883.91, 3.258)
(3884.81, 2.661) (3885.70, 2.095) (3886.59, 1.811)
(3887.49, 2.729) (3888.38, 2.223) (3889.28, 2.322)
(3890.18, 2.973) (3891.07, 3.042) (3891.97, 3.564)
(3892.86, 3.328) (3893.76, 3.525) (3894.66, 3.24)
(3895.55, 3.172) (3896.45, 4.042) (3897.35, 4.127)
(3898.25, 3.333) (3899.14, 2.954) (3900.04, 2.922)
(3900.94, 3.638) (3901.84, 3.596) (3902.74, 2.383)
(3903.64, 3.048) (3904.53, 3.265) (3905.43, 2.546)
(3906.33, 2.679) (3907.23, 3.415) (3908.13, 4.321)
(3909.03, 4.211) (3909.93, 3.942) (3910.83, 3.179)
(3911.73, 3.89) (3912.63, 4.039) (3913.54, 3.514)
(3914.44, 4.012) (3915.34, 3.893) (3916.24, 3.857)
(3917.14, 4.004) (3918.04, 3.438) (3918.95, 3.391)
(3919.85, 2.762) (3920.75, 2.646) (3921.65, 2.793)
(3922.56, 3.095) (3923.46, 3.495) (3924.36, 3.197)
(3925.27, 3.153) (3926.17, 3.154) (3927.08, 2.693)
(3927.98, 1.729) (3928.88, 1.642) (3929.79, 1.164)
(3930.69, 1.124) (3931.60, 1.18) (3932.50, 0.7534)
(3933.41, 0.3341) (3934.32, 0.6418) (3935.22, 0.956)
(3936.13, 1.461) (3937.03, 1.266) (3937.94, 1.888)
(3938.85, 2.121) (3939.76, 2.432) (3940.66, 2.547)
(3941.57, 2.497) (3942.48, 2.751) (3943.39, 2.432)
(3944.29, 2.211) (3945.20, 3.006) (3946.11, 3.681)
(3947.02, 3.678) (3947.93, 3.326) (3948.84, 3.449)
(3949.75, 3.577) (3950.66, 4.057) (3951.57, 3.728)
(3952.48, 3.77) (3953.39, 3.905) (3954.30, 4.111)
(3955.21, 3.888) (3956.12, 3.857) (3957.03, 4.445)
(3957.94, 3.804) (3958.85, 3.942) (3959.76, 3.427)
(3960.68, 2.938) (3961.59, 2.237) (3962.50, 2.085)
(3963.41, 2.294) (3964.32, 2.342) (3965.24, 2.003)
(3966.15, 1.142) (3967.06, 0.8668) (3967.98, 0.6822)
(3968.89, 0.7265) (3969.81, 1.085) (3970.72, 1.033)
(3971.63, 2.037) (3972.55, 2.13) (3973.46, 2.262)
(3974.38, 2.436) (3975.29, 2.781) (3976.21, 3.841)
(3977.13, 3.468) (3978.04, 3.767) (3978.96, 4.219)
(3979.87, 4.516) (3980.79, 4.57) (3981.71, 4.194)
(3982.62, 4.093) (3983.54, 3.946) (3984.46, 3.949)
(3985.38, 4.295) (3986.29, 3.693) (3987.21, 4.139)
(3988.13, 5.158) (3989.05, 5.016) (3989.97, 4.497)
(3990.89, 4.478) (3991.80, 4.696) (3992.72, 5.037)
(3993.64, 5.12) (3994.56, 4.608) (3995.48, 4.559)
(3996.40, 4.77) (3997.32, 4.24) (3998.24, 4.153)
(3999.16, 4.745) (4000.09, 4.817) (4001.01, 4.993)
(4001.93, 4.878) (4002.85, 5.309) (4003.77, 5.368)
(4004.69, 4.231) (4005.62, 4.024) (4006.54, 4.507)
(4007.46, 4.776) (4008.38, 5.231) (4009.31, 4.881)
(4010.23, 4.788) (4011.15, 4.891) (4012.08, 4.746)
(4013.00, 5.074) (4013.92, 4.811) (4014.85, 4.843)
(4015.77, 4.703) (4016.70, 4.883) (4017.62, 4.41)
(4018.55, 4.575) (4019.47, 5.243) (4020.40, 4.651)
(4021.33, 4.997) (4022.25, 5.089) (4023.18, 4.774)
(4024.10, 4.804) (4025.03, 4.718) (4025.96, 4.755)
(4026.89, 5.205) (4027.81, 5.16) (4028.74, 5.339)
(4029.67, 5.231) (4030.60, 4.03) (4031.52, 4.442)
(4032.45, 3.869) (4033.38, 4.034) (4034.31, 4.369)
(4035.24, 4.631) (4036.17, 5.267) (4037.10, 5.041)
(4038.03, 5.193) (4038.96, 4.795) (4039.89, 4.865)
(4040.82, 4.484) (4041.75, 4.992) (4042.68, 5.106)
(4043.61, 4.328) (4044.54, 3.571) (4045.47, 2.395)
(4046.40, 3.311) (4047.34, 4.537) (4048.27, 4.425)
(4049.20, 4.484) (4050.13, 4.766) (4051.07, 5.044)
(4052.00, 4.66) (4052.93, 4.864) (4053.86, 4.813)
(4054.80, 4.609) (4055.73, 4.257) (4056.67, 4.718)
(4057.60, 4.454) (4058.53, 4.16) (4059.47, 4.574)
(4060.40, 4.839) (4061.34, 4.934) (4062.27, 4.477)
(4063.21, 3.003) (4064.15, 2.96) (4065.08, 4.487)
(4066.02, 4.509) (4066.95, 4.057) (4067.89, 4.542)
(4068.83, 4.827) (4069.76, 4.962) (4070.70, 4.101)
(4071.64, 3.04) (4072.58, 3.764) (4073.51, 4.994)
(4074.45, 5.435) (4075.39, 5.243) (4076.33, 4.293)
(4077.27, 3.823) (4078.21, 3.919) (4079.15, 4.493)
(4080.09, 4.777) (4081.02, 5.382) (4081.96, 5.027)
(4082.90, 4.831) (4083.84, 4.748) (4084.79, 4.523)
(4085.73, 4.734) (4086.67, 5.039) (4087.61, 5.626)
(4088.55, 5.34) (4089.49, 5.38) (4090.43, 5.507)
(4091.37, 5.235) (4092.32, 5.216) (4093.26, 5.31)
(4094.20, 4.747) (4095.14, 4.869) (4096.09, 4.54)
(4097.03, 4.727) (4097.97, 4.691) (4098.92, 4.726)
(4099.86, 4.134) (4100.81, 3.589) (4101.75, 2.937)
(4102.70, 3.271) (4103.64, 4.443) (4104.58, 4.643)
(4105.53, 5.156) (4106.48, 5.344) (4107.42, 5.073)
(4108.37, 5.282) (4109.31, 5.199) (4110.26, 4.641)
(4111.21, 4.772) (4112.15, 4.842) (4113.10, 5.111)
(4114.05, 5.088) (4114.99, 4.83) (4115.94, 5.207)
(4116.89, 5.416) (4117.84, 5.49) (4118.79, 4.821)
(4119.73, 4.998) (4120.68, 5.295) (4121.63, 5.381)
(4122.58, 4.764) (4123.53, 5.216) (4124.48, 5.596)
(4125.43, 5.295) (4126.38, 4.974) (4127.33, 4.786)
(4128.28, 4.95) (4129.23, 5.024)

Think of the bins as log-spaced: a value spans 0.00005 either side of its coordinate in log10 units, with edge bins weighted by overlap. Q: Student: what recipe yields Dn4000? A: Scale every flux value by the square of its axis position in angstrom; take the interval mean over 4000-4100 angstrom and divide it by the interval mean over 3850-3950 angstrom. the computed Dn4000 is 1.74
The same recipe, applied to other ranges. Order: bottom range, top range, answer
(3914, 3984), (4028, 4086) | 1.72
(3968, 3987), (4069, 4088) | 1.57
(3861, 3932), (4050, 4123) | 1.69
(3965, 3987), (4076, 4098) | 1.81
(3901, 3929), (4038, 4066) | 1.43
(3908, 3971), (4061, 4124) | 1.87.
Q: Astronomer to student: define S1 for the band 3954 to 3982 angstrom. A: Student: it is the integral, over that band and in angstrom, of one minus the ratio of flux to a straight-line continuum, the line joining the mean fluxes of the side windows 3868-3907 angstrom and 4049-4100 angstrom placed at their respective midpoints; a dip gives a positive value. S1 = 6.8 angstrom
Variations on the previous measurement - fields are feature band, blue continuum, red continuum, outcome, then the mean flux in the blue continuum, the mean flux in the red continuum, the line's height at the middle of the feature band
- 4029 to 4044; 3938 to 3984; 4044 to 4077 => -2.5 angstrom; 2.96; 4.34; 4.01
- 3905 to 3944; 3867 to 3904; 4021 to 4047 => 8.3 angstrom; 2.98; 4.6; 3.41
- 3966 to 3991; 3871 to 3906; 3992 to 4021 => 6.8 angstrom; 2.94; 4.77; 4.34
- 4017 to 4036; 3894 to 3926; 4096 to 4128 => -2.2 angstrom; 3.4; 4.84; 4.23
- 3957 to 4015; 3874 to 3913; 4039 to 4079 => 1.0 angstrom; 3.12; 4.38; 3.82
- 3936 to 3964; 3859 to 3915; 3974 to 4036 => 5.9 angstrom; 3.1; 4.56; 3.88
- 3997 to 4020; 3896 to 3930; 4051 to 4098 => -3.9 angstrom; 3.25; 4.65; 4.08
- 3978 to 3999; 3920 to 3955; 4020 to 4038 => -3.7 angstrom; 2.53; 4.77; 3.78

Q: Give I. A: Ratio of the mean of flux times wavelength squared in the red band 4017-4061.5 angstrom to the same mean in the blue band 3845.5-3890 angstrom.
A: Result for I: 1.69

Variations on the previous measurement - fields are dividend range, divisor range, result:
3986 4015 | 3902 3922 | 1.44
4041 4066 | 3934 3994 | 1.46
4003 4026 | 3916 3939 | 2.27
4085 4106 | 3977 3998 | 1.13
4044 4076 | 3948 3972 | 1.66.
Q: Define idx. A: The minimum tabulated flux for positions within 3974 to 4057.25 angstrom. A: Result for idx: 2.395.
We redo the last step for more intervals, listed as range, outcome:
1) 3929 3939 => 0.3341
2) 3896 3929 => 1.642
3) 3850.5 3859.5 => 1.561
